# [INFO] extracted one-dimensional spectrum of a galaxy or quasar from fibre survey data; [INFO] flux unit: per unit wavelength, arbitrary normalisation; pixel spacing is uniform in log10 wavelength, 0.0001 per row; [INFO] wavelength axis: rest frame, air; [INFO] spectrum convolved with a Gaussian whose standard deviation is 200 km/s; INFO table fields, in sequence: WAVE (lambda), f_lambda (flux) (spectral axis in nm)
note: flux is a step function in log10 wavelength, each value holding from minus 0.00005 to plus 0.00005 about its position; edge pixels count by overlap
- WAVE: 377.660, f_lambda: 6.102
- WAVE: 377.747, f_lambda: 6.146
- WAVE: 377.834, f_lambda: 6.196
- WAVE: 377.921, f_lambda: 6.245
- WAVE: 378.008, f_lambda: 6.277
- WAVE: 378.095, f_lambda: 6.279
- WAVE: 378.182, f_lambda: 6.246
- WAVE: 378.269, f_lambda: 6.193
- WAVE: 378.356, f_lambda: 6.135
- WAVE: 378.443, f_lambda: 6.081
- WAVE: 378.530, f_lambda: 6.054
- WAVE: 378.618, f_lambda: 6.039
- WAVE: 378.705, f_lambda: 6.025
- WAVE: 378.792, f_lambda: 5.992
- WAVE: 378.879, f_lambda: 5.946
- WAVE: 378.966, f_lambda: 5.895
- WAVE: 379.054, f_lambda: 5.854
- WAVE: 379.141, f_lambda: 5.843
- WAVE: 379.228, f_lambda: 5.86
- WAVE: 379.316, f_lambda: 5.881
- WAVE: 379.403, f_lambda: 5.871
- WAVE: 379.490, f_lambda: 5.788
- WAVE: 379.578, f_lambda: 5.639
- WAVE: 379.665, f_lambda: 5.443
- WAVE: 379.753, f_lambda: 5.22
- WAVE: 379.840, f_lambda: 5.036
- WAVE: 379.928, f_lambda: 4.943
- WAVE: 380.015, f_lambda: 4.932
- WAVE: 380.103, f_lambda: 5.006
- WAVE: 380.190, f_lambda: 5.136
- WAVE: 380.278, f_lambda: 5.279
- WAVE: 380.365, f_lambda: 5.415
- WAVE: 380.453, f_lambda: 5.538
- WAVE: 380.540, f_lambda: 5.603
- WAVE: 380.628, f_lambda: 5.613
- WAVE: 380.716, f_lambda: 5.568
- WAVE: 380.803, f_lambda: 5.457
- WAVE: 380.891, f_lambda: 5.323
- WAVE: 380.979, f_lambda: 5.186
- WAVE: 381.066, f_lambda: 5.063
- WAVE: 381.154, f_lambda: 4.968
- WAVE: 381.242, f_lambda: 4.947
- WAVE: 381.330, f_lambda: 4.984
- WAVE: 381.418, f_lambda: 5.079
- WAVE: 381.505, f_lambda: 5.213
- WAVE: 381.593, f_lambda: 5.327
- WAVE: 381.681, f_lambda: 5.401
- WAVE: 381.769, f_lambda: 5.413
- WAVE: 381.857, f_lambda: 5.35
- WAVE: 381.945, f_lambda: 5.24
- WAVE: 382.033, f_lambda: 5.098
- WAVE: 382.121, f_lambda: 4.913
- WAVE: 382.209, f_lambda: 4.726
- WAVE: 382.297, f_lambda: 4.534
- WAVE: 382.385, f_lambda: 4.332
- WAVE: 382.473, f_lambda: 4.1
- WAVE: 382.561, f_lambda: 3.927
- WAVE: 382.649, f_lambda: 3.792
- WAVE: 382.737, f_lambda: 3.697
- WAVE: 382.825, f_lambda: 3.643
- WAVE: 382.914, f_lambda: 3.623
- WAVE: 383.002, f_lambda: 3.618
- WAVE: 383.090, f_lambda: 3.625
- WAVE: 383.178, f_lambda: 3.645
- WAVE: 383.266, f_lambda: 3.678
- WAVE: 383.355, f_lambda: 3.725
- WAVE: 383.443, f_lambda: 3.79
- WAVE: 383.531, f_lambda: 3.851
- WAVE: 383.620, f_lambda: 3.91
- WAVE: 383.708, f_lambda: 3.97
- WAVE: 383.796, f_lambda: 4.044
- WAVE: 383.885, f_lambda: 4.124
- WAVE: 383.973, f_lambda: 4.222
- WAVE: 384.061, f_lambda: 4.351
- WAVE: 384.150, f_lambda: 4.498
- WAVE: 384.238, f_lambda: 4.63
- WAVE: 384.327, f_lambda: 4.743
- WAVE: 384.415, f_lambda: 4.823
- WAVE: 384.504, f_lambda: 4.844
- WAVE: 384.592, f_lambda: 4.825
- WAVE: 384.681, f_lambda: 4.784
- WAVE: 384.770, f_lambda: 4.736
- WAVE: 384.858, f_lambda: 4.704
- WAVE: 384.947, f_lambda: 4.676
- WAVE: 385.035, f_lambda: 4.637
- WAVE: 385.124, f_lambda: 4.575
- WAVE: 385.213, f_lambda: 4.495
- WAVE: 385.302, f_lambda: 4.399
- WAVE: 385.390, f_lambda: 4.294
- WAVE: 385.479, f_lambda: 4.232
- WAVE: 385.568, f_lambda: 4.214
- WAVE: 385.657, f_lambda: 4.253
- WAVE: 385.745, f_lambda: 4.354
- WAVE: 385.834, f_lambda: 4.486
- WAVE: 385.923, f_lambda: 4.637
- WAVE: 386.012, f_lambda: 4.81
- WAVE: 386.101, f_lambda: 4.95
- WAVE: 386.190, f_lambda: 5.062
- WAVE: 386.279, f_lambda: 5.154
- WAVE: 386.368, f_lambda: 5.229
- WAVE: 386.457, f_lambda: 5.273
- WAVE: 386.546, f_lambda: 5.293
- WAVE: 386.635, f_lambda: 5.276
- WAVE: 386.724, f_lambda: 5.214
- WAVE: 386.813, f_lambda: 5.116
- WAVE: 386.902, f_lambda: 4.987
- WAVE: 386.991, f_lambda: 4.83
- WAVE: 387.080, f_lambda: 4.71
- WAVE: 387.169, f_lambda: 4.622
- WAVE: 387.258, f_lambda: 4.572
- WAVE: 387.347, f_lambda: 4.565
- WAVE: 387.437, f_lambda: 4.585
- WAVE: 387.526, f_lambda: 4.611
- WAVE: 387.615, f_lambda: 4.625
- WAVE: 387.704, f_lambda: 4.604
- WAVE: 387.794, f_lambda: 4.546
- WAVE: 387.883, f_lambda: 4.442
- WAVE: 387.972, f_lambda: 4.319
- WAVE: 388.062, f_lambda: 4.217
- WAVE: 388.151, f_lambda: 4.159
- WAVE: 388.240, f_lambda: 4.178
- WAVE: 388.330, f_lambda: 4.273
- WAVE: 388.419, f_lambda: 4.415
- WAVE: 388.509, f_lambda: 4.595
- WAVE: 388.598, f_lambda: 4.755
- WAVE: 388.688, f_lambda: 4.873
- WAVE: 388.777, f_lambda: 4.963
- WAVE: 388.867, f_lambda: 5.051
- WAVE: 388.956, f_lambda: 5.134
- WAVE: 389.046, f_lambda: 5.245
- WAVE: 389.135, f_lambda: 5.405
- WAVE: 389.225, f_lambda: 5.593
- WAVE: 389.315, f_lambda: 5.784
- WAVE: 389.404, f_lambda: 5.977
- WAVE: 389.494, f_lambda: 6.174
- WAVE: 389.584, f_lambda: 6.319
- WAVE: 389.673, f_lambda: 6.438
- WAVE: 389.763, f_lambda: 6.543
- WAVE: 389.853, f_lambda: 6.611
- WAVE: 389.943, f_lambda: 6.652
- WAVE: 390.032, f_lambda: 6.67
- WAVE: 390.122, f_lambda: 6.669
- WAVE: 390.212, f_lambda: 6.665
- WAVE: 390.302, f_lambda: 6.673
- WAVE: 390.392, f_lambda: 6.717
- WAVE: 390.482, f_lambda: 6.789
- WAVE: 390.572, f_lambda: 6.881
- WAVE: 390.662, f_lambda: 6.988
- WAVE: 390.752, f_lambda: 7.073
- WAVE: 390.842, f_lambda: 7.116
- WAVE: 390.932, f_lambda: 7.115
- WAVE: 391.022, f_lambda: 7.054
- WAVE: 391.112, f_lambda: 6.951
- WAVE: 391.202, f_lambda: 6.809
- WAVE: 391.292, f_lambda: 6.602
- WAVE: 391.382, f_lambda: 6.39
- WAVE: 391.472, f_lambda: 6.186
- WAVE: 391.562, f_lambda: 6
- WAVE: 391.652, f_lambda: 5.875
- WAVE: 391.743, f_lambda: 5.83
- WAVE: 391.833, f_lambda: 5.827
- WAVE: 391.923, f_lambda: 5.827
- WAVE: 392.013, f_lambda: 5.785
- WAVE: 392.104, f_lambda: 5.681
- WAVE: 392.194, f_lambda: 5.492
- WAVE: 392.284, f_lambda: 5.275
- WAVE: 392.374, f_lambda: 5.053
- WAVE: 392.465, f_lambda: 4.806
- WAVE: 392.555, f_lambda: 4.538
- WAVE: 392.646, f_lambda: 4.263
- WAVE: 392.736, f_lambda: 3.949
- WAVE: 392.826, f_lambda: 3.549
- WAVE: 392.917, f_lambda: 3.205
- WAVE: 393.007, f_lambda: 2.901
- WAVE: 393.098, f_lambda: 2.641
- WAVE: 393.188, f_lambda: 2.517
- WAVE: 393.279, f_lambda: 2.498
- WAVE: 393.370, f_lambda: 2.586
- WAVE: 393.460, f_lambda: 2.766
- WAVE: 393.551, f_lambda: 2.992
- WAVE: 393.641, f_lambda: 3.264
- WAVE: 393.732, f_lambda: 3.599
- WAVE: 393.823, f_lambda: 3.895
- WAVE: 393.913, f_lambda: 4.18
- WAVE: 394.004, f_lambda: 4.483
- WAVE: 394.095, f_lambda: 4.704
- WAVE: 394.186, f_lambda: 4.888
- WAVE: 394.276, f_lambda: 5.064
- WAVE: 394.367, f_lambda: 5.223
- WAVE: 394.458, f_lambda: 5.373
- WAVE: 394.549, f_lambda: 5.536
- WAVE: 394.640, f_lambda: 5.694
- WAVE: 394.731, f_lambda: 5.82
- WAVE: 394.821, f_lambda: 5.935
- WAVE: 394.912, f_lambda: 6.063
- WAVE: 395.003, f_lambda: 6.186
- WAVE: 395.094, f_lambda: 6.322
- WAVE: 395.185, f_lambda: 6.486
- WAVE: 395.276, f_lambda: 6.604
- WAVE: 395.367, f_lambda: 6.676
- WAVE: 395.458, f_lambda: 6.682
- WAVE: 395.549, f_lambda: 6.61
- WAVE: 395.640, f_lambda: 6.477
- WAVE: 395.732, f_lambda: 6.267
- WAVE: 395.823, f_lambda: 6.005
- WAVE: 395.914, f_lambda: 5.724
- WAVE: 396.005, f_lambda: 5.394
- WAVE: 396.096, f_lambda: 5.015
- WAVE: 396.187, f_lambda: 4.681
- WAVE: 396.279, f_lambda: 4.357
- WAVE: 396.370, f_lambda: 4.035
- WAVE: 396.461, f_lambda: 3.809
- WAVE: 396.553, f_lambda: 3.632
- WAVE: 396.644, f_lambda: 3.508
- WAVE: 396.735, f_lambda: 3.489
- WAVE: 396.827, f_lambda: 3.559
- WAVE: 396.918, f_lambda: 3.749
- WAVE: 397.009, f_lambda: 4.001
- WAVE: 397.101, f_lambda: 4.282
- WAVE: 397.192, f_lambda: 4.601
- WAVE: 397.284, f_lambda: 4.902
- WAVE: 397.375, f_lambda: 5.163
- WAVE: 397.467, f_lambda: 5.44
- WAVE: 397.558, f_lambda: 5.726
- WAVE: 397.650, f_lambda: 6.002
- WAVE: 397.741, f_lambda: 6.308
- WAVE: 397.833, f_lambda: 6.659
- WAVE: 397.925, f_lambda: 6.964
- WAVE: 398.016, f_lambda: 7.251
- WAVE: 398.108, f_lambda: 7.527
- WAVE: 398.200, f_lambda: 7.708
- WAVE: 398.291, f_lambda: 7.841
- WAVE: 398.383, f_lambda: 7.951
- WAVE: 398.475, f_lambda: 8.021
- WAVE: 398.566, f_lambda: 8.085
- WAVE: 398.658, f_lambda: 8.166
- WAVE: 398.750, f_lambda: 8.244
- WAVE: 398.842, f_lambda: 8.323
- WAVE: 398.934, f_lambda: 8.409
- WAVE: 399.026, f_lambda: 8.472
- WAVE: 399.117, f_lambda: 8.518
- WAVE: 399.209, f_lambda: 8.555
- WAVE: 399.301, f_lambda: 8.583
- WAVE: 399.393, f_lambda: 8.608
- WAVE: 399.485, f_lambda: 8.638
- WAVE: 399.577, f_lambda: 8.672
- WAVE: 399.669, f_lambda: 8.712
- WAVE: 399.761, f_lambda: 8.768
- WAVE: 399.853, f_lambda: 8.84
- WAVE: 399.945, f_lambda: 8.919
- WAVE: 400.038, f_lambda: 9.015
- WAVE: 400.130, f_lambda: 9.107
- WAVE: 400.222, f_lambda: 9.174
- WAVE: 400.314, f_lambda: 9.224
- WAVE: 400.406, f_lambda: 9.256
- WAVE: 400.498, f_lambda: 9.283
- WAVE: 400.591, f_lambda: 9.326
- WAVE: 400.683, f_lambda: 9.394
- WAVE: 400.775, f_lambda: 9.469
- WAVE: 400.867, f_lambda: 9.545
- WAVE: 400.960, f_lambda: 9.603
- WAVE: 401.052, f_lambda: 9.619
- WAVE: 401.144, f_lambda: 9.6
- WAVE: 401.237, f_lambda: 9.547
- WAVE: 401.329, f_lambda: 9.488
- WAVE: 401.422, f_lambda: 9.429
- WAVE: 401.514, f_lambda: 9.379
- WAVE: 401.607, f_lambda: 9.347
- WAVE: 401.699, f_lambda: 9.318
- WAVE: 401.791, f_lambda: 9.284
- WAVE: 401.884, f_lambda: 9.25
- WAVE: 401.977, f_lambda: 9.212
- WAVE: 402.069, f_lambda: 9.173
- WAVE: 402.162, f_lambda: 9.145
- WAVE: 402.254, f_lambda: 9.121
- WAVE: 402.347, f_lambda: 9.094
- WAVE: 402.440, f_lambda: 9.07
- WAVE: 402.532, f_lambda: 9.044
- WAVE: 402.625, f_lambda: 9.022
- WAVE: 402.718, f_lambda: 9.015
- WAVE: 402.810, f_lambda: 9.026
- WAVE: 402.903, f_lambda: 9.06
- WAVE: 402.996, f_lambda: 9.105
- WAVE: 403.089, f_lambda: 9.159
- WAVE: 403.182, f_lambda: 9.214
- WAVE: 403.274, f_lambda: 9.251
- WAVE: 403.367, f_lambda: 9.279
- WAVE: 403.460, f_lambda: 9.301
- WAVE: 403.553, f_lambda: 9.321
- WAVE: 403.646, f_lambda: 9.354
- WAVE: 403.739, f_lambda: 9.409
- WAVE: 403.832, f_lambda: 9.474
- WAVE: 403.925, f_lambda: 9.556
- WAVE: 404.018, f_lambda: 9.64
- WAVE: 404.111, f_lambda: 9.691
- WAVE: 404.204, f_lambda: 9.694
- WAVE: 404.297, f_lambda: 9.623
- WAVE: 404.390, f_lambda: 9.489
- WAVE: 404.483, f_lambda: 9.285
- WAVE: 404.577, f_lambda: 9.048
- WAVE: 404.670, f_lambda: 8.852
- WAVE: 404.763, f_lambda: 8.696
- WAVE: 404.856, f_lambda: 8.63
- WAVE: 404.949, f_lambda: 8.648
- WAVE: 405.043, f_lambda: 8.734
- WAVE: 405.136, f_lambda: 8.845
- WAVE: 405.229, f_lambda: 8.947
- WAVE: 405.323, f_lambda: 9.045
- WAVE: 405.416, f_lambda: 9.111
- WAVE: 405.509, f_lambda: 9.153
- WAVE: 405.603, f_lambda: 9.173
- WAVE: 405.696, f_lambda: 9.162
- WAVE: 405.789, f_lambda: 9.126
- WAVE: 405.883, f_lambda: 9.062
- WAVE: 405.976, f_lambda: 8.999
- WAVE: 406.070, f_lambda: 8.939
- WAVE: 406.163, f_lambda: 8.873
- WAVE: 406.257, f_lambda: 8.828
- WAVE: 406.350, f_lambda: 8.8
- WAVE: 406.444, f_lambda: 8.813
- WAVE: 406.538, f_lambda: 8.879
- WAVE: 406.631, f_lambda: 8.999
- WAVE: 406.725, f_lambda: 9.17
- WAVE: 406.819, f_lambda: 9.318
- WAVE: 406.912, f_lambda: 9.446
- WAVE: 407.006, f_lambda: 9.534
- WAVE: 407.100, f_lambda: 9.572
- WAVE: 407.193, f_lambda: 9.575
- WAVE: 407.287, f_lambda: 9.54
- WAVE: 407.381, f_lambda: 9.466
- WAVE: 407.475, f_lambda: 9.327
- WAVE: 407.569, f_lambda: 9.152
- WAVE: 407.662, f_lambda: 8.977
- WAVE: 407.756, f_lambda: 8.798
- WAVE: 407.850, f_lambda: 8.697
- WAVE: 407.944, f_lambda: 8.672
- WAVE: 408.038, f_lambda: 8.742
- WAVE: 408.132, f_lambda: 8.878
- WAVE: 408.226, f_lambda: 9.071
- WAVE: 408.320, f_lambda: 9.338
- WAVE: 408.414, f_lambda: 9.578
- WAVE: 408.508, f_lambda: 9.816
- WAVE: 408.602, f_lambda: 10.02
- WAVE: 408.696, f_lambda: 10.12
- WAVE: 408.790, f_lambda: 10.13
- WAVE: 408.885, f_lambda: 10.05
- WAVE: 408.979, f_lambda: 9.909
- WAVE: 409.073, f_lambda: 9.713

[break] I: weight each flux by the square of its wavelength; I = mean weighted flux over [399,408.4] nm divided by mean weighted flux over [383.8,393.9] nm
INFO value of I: 1.96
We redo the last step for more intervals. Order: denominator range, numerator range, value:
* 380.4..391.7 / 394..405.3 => 1.63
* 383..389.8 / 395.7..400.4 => 1.52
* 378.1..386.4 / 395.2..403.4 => 1.71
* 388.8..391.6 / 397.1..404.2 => 1.42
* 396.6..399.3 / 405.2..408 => 1.46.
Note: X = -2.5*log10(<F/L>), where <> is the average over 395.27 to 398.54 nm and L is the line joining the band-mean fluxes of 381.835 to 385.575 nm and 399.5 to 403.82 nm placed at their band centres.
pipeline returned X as 0.37 mag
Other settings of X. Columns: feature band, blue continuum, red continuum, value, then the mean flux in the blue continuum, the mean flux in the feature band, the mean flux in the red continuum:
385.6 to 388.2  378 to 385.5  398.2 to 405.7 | 0.254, 4.95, 4.74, 9.04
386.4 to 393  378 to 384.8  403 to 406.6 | 0.182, 5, 5.46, 9.13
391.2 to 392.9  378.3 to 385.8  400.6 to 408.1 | 0.252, 4.87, 5.39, 9.19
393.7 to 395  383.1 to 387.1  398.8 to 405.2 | 0.358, 4.55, 5.09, 9.13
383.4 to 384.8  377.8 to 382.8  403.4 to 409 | 0.332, 5.38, 4.38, 9.23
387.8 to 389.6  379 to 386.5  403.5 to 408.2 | 0.189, 4.77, 4.96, 9.13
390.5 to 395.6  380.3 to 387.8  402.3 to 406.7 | 0.243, 4.66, 5.26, 9.12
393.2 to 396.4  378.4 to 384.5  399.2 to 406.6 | 0.437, 4.92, 5.07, 9.14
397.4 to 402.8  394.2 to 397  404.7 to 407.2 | -0.231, 5.31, 8.59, 9.03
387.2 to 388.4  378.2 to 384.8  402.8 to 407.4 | 0.341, 4.96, 4.44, 9.18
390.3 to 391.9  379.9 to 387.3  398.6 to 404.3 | -0.008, 4.69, 6.59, 9.13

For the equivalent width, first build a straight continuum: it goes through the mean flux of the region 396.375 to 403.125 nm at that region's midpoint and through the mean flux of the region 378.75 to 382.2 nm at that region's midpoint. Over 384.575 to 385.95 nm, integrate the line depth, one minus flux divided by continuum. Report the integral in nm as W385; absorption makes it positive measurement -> 0.34 nm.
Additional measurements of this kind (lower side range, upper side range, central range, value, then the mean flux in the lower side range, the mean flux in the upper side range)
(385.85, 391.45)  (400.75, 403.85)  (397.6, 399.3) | 0.10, 5.53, 9.28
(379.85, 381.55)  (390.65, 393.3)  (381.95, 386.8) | 0.76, 5.22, 5.33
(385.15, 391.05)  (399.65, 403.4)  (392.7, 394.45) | 0.82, 5.31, 9.22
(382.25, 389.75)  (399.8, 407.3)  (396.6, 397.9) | 0.47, 4.62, 9.2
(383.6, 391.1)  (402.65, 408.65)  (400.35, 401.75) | -0.22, 5.15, 9.17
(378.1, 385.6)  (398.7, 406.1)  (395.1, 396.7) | 0.48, 4.92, 9.11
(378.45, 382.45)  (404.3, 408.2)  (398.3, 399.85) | -0.07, 5.38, 9.06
